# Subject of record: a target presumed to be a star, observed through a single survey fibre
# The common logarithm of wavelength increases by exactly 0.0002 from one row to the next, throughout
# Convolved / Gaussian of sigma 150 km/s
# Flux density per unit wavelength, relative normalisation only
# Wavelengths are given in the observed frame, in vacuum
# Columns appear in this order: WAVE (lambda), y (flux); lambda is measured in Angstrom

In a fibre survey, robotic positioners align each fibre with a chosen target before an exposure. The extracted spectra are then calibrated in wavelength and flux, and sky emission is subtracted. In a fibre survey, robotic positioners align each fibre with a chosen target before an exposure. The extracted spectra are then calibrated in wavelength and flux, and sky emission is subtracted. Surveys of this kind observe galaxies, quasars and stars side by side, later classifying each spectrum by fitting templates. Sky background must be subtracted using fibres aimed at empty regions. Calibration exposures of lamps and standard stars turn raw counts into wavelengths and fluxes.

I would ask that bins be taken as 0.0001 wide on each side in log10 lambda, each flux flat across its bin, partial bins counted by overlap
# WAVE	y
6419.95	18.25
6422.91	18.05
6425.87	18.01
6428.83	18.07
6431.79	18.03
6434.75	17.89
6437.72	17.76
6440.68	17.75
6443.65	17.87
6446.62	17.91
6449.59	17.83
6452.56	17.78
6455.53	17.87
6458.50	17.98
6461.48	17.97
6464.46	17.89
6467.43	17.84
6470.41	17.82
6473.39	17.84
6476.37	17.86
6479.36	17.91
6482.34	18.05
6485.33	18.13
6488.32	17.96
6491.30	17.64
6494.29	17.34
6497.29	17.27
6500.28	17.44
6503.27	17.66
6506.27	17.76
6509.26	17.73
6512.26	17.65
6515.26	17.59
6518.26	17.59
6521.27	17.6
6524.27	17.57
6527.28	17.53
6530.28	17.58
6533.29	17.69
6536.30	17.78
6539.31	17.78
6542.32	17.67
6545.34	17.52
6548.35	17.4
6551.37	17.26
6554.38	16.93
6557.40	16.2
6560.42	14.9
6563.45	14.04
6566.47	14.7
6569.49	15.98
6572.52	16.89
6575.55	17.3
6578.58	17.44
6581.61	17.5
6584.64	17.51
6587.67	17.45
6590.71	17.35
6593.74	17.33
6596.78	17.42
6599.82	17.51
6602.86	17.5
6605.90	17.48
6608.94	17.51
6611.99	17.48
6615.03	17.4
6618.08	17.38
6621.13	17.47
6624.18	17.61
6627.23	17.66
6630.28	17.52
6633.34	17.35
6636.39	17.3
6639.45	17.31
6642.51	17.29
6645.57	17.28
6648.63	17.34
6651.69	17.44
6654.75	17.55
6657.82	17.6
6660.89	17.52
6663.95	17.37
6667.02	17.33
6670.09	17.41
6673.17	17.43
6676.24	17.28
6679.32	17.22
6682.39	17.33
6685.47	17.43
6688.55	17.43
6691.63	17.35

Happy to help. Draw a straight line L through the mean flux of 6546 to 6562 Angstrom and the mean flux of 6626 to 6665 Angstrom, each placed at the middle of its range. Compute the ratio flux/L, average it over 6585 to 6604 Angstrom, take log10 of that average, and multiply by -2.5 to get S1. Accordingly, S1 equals -0.030 mag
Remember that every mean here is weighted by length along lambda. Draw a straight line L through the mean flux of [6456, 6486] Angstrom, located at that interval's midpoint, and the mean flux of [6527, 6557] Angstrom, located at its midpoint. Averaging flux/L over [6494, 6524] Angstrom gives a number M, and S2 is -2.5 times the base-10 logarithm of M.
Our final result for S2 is 0.01 mag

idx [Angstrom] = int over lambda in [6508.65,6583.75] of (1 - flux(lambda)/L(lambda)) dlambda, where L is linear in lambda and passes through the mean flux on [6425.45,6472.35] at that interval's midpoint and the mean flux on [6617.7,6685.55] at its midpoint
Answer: 2.7 Angstrom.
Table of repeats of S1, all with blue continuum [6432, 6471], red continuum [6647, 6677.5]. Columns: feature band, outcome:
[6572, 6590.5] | 0.014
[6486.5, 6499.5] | 0.013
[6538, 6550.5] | 0.007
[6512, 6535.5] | 0.007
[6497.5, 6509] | 0.009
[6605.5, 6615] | 0.003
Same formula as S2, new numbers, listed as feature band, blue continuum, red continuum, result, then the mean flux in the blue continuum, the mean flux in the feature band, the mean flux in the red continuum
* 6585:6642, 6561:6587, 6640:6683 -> -0.04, 16.4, 17.4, 17.4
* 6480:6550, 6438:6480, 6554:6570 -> -0.08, 17.9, 17.7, 15.3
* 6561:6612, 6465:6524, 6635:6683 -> 0.04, 17.7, 16.9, 17.4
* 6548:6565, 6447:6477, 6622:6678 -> 0.10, 17.9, 16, 17.4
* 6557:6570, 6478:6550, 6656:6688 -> 0.17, 17.7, 15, 17.4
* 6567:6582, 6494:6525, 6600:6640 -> 0.04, 17.6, 16.8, 17.5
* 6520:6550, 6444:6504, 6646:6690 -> 0.00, 17.8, 17.6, 17.4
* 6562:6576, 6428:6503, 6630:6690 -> 0.12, 17.8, 15.7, 17.4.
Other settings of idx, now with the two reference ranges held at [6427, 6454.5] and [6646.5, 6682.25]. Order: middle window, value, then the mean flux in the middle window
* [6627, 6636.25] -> 0.0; 17.5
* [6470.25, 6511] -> 0.1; 17.7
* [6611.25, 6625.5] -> 0.0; 17.5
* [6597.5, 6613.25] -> 0.0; 17.5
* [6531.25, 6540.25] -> 0.0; 17.7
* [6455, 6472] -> -0.1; 17.9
